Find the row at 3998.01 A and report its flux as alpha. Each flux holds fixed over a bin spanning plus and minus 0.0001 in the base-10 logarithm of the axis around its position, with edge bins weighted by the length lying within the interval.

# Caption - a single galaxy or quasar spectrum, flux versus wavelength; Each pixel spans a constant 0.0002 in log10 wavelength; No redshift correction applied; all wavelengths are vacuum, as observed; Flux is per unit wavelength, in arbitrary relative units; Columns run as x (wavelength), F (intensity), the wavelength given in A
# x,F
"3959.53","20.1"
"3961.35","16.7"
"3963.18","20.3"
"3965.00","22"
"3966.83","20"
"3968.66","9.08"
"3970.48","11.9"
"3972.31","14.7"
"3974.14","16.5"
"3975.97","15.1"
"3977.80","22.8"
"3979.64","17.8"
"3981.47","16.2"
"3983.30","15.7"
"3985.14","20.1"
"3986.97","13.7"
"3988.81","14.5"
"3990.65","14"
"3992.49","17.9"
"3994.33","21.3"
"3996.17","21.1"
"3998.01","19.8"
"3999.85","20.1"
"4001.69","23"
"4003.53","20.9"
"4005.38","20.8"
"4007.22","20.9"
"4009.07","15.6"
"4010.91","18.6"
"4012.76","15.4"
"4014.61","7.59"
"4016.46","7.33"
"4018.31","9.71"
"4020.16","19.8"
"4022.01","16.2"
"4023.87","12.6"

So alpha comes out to 19.8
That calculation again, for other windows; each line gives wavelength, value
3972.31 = 14.7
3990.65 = 14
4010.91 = 18.6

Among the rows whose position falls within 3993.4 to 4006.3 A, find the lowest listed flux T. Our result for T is 19.8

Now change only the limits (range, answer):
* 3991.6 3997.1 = 17.9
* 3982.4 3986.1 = 15.7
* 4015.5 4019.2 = 7.33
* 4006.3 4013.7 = 15.4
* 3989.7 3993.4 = 14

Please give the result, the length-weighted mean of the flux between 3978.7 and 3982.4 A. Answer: 17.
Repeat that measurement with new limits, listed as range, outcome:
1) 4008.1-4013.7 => 16.5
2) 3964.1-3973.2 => 15.5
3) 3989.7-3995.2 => 17.7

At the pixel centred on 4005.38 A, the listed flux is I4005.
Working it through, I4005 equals 20.8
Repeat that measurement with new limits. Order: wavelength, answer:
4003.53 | 20.9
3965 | 22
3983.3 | 15.7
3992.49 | 17.9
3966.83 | 20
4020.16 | 19.8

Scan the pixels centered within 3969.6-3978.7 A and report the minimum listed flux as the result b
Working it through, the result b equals 11.9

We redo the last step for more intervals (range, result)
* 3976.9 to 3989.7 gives 13.7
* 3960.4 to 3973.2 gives 9.08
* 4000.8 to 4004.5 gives 20.9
